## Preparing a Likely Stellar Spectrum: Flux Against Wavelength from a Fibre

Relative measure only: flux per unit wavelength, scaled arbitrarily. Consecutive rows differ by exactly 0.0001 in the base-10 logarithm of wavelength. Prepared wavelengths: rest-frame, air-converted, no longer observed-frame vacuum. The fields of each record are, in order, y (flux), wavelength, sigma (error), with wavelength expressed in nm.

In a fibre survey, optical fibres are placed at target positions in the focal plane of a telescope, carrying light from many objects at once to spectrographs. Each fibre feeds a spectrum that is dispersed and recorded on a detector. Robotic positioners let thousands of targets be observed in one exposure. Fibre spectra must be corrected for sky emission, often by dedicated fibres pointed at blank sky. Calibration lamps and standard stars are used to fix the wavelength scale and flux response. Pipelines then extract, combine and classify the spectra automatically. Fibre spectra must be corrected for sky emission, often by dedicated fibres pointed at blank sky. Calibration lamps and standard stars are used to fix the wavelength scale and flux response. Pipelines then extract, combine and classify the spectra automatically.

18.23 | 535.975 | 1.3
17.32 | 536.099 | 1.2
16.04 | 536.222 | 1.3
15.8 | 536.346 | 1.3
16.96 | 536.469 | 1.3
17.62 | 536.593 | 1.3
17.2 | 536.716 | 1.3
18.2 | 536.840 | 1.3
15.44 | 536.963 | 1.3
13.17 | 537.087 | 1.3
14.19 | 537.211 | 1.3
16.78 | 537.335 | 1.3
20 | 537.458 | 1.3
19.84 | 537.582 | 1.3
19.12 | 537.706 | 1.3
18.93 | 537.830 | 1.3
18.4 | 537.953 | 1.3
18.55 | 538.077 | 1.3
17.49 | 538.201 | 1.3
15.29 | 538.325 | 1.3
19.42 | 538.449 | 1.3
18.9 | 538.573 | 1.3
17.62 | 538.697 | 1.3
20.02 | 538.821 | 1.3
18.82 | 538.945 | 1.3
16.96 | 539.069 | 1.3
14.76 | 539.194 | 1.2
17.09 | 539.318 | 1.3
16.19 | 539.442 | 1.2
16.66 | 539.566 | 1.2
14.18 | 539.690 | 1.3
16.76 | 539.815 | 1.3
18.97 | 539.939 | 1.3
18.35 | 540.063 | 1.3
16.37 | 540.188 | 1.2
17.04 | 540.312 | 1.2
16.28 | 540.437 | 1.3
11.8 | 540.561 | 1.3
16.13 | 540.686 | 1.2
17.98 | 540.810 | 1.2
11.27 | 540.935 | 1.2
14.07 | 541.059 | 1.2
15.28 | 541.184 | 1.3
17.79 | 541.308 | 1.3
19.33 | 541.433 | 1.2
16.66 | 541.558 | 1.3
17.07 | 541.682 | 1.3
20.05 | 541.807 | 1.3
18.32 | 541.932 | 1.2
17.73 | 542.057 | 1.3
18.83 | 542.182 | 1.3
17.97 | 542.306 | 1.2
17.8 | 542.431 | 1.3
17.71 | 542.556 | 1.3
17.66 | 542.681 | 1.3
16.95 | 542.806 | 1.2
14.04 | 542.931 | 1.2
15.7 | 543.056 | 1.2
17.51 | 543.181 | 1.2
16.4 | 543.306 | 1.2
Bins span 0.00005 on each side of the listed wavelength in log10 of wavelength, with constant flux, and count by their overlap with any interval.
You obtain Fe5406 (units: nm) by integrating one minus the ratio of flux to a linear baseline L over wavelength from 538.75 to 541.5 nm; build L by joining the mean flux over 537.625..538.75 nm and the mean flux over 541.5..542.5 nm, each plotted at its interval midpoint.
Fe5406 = 0.255 nm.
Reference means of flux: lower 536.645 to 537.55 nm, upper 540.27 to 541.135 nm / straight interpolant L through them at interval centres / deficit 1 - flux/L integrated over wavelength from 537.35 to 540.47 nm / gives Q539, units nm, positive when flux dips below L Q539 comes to -0.39 nm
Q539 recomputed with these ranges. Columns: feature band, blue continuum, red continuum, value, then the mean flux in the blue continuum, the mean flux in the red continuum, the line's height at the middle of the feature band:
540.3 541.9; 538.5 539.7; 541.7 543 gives 0.12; 17.3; 17.7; 17.5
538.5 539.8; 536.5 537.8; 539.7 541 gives -0.05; 17.2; 16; 16.5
